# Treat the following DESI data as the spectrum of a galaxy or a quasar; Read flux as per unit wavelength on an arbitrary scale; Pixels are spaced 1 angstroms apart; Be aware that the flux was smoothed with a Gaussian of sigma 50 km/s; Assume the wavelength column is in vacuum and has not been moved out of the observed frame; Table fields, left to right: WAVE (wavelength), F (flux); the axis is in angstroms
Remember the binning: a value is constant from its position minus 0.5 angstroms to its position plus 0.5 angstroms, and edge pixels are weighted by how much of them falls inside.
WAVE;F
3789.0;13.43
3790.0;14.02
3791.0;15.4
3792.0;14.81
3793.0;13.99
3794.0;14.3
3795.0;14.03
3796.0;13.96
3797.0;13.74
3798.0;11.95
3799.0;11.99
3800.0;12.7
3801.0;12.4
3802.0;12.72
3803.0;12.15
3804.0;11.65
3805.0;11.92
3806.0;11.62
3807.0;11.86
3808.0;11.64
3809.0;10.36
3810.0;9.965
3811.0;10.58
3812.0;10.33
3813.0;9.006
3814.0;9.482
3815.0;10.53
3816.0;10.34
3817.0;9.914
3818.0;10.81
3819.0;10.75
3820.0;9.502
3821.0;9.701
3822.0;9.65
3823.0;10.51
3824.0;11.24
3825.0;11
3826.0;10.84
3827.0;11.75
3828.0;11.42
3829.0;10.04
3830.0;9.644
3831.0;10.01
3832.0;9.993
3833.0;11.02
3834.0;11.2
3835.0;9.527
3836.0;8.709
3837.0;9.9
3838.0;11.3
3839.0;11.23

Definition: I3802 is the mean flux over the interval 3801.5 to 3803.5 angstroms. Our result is 12.4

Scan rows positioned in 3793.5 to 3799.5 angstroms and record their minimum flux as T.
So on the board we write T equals 11.95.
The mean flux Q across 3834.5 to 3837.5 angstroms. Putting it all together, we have 9.38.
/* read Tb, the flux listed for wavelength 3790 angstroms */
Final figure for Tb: 14.02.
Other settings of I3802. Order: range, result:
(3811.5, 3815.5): 9.84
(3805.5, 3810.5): 11.1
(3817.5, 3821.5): 10.2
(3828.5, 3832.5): 9.92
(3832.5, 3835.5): 10.6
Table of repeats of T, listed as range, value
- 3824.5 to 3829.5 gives 10.04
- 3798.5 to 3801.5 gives 11.99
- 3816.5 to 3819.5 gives 9.914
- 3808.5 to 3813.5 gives 9.006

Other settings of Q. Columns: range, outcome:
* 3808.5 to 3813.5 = 10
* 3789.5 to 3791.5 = 14.7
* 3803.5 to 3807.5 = 11.8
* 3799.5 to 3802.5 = 12.6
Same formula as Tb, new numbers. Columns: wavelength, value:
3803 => 12.15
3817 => 9.914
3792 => 14.81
